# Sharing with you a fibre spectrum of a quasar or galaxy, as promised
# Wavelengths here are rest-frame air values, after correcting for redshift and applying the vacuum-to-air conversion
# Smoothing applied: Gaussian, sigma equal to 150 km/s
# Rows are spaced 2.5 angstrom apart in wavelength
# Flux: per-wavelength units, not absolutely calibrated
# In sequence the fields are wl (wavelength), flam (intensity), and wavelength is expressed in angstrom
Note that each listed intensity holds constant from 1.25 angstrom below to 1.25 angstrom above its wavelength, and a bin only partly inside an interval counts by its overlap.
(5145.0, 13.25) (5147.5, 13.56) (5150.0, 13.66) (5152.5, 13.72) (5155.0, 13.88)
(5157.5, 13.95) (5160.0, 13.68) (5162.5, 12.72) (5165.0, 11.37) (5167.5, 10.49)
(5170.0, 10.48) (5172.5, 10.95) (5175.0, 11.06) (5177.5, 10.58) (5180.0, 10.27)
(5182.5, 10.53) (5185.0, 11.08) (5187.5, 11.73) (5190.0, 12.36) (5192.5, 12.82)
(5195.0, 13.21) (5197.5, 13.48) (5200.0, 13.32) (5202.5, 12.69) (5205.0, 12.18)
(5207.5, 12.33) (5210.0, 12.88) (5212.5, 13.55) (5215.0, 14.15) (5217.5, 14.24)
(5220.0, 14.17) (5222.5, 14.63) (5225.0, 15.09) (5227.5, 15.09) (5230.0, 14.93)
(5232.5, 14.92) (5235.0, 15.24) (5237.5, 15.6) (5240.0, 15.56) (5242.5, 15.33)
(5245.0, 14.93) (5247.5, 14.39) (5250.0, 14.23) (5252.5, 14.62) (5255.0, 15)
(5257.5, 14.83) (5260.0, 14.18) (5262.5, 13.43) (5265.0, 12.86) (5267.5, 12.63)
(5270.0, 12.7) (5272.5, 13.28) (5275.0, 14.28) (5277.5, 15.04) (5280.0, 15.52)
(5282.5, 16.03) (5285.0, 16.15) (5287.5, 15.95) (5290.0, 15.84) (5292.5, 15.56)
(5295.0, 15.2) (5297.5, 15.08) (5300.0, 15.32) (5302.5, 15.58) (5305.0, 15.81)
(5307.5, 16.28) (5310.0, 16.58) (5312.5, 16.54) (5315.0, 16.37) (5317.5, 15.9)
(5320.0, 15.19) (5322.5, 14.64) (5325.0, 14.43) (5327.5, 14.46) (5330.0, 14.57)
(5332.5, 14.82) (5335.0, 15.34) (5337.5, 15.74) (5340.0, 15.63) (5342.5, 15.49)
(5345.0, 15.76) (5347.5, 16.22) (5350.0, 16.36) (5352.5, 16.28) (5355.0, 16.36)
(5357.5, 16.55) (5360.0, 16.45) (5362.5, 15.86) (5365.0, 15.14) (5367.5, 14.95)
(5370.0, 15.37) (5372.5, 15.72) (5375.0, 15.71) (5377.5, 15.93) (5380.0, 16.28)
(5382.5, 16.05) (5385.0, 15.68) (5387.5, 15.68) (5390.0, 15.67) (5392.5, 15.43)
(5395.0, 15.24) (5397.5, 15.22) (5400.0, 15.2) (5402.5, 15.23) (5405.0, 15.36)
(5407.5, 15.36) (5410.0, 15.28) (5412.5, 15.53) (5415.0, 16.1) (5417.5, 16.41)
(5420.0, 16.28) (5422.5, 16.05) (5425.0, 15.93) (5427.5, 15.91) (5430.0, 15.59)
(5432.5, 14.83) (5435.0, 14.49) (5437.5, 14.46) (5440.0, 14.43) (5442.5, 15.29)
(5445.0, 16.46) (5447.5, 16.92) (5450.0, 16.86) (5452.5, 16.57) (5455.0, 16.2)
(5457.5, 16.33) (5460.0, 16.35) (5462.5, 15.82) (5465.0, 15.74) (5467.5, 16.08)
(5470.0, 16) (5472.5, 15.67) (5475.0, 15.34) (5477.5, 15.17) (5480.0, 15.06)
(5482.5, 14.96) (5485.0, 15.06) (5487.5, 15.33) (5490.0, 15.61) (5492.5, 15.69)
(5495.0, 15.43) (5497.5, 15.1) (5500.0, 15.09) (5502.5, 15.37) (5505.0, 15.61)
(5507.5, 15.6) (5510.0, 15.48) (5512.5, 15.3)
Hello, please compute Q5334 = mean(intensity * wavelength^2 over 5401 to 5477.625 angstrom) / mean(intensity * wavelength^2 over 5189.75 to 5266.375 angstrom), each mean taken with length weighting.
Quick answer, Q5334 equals 1.2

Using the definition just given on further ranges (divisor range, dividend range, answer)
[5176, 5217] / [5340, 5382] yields 1.37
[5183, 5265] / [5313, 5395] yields 1.18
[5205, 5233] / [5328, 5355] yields 1.16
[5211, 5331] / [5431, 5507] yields 1.12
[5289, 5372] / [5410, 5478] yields 1.05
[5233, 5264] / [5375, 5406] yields 1.11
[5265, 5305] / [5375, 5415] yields 1.09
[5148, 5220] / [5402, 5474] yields 1.39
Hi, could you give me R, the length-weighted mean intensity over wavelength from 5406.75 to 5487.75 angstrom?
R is 15.7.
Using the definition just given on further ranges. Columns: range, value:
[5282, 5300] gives 15.6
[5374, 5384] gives 16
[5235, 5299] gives 14.7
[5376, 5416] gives 15.6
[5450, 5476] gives 16.1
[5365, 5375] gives 15.4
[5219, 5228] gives 14.7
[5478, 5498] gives 15.3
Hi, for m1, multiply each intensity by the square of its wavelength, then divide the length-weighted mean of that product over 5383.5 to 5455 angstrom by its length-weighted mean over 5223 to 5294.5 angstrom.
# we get 1.12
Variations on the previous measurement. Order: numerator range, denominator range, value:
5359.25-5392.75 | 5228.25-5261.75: 1.11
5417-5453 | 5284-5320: 1.04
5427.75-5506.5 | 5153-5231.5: 1.36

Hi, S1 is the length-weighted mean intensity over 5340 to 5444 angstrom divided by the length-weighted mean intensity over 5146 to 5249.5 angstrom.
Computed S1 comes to 1.2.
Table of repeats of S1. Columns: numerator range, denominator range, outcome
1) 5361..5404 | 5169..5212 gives 1.31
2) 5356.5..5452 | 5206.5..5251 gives 1.08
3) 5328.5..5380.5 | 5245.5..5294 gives 1.08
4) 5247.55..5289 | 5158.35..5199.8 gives 1.23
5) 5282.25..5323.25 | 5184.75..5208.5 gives 1.25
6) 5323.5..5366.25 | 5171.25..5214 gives 1.29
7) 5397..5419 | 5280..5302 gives 0.99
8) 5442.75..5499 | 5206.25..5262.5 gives 1.09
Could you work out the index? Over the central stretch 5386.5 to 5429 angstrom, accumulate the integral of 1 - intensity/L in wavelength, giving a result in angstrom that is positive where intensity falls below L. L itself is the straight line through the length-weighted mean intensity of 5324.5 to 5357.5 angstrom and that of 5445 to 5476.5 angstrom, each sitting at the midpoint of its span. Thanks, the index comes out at 0.7 angstrom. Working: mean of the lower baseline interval 15.6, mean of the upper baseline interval 16.2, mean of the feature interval 15.6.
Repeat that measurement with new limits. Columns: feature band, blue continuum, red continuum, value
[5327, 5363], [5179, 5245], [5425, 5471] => -2.25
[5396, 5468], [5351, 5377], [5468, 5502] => -0.72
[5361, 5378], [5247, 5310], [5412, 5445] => -0.30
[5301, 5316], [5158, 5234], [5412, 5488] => -2.27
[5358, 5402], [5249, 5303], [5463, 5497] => -1.59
